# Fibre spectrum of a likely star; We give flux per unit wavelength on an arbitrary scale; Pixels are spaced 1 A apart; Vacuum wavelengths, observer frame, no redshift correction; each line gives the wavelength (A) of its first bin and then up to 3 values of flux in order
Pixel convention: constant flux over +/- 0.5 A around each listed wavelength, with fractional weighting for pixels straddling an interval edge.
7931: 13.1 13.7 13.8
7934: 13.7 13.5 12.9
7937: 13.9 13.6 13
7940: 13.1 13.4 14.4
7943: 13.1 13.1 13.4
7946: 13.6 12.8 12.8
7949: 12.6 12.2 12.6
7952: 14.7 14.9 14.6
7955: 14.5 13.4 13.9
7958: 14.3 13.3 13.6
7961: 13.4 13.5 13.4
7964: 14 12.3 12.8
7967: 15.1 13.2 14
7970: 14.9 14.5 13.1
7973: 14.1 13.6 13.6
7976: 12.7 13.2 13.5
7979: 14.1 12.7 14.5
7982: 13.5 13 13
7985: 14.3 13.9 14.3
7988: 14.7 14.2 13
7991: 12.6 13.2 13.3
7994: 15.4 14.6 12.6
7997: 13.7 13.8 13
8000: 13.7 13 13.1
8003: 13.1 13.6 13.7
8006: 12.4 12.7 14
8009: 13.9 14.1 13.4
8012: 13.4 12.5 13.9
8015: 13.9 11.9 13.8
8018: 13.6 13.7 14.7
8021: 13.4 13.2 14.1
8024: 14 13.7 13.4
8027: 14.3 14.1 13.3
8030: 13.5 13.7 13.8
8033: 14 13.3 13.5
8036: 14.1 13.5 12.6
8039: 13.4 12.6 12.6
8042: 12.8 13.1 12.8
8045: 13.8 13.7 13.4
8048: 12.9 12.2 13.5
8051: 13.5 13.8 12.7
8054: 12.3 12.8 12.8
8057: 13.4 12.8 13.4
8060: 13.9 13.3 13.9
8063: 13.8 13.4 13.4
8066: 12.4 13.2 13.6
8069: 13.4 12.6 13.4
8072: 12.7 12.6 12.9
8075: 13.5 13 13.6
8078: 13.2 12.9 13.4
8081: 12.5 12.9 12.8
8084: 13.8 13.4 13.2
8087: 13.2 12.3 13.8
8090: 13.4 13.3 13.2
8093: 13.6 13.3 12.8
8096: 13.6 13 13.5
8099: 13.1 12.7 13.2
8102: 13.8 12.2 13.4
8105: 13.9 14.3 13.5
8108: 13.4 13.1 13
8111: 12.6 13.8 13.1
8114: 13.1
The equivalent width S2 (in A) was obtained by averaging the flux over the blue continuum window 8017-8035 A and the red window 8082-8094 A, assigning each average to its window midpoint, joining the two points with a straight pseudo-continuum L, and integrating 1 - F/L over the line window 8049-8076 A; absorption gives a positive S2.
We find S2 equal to 0.6 A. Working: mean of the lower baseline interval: 13.7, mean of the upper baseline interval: 13.3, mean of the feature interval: 13.2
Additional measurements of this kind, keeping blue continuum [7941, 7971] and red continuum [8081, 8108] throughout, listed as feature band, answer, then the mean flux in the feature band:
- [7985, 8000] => -0.26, 13.8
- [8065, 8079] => 0.24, 13.1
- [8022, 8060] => 0.18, 13.3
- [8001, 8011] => 0.08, 13.4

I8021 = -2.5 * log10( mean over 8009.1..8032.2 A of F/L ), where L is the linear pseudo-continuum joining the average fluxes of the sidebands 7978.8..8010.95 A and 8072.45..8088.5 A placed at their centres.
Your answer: -0.02 mag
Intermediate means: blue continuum 13.6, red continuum 13.1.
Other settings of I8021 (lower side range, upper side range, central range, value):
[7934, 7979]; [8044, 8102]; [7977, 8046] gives -0.01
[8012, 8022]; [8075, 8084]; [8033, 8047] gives 0.01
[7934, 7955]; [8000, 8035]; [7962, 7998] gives -0.01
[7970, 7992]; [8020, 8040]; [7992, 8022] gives 0.01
